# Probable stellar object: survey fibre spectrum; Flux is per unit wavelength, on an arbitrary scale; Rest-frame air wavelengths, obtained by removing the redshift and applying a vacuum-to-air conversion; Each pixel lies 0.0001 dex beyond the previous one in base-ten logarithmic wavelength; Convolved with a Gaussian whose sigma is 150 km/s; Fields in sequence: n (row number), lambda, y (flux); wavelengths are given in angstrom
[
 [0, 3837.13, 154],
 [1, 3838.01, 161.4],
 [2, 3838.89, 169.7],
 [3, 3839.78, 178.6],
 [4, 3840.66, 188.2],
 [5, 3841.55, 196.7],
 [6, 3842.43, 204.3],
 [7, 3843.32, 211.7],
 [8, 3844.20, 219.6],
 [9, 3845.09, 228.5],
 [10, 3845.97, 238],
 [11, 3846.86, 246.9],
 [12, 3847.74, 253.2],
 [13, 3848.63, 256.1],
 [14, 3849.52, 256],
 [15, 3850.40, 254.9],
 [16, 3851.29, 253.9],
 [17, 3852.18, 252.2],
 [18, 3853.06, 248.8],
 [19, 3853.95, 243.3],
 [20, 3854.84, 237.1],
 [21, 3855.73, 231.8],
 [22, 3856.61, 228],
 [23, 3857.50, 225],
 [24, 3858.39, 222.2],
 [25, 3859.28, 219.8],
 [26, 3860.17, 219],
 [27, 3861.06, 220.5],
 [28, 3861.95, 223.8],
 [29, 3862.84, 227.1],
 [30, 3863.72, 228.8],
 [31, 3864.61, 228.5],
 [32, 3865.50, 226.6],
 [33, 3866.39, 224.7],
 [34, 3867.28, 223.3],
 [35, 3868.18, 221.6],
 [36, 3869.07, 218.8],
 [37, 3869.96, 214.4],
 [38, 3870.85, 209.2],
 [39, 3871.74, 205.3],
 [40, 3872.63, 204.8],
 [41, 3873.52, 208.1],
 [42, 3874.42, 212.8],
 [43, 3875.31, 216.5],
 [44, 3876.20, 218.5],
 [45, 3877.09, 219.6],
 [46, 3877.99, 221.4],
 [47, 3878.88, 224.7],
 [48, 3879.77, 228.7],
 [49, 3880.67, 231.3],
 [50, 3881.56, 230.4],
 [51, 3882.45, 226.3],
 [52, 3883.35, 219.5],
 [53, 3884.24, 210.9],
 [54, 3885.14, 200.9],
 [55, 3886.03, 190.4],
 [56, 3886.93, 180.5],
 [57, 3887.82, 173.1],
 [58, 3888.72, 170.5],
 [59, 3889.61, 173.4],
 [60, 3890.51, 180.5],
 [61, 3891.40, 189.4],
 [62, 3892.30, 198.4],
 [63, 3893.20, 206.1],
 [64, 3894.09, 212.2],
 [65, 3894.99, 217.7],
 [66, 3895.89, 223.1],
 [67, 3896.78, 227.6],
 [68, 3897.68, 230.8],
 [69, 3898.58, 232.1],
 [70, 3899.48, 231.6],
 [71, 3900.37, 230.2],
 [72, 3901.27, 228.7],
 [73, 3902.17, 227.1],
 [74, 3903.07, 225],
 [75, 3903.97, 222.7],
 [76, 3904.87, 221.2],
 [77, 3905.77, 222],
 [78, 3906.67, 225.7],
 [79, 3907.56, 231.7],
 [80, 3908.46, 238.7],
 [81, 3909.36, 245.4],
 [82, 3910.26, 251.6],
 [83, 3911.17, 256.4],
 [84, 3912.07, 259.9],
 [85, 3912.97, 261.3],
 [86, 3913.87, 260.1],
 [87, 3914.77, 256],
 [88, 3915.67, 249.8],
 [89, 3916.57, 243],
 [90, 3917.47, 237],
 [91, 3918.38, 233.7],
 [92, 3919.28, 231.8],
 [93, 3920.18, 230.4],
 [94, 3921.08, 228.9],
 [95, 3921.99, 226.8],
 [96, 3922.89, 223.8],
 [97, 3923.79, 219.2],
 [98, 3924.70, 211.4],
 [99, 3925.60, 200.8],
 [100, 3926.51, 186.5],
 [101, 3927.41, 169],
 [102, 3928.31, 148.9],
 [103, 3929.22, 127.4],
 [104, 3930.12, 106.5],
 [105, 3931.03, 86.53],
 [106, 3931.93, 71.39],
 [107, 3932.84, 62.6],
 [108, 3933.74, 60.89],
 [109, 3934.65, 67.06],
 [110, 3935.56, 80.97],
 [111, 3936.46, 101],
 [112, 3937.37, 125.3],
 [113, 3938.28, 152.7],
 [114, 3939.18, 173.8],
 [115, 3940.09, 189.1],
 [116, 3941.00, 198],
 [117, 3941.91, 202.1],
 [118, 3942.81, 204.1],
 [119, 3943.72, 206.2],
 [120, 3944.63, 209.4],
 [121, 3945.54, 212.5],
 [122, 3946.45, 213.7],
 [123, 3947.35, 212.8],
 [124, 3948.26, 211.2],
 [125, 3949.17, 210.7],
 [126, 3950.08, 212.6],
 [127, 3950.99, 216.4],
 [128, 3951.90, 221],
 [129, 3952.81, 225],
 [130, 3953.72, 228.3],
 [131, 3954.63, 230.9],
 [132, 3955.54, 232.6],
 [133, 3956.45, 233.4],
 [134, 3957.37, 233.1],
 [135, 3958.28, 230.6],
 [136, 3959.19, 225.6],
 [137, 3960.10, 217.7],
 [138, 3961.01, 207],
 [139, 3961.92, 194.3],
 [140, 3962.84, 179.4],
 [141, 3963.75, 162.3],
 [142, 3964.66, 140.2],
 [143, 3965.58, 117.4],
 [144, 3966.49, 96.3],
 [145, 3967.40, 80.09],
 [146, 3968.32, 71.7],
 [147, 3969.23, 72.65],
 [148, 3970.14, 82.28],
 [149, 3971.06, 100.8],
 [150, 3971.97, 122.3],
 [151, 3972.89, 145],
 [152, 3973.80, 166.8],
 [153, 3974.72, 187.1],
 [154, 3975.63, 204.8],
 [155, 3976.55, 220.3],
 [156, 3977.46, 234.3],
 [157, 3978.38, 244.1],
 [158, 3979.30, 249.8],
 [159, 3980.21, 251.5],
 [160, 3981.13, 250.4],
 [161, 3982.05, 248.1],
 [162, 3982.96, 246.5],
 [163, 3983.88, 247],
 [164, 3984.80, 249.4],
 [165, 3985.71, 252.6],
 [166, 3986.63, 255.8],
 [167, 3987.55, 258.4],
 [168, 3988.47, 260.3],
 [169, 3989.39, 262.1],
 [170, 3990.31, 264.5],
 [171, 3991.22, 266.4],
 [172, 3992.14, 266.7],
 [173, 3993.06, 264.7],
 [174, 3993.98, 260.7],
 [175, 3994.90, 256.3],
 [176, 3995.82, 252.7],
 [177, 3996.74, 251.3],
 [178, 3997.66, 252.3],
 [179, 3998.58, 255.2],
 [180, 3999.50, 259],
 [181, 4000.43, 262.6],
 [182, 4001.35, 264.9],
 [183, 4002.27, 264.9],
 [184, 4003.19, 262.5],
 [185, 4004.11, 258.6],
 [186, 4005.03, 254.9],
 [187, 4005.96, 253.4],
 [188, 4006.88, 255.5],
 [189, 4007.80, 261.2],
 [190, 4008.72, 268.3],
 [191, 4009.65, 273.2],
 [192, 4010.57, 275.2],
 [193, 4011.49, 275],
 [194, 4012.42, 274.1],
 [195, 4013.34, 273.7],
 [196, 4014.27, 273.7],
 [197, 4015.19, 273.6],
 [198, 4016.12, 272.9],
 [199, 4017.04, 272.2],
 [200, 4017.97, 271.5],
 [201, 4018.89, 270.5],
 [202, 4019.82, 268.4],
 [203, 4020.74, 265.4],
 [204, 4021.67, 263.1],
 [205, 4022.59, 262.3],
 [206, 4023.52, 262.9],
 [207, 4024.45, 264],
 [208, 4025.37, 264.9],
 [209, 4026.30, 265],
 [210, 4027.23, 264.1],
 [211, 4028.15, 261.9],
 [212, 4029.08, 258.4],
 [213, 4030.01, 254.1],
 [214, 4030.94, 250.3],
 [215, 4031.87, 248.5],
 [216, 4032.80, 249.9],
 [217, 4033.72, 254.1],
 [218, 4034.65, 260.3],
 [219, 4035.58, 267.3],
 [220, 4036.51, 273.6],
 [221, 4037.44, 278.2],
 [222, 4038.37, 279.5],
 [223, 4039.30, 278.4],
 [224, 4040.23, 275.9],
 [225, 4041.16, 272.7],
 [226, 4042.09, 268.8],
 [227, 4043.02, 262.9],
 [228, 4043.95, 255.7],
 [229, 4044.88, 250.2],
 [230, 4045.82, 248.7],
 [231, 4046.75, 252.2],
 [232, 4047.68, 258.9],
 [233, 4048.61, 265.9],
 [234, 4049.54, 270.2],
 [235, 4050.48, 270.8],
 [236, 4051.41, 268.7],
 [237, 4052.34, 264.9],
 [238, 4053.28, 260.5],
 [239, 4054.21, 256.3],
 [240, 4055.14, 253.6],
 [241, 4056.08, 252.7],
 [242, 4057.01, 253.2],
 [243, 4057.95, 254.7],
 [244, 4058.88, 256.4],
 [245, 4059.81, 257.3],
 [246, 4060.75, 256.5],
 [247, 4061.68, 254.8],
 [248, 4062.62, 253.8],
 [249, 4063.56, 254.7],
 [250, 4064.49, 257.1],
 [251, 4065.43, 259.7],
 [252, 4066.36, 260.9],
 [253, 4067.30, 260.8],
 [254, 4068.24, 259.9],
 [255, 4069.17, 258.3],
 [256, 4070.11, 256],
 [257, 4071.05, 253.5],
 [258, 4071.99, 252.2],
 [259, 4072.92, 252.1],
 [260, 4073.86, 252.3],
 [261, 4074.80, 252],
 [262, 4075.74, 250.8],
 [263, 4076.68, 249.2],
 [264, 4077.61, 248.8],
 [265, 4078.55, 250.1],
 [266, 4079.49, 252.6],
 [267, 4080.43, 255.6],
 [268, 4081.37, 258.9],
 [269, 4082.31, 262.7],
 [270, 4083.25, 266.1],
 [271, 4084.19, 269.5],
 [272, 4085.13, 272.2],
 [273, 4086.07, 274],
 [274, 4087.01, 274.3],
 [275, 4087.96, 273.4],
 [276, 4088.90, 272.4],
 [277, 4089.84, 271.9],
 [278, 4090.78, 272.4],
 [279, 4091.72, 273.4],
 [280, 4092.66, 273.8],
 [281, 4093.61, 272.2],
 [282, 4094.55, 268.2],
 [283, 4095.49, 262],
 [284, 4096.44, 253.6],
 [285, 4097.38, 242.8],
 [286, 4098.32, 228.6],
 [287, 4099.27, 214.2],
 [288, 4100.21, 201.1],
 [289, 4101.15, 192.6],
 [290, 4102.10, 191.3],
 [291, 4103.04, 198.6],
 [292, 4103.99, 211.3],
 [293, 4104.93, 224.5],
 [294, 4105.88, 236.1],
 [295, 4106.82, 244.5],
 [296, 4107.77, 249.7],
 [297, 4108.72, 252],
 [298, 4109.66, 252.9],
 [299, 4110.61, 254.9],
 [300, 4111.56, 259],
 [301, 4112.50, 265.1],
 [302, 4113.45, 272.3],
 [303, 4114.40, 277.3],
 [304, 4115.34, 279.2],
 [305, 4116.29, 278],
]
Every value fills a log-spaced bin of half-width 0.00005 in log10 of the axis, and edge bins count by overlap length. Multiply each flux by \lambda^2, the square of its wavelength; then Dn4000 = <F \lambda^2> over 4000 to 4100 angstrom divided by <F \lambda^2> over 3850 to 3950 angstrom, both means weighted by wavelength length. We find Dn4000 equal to 1.36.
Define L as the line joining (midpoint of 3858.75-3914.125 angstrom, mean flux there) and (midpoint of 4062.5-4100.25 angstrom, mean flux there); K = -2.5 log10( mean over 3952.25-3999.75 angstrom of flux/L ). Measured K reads 0.13 mag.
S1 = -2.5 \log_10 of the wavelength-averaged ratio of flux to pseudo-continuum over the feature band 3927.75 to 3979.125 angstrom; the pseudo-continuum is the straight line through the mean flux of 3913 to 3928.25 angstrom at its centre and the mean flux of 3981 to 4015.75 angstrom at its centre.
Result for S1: 0.39 mag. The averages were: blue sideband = 225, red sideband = 261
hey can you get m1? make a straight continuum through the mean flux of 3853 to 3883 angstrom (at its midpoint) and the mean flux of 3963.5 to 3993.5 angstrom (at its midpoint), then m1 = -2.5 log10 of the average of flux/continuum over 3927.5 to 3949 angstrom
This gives 0.35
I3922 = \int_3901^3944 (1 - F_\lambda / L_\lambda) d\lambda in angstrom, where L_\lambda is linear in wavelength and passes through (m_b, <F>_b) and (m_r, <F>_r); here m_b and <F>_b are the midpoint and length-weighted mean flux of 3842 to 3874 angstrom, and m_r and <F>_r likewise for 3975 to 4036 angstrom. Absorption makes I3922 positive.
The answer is 8.6 angstrom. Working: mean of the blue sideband 229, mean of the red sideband 259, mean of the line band 193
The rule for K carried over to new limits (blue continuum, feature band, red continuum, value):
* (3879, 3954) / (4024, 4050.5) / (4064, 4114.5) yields -0.11 mag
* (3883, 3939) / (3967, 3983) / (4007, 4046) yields 0.32 mag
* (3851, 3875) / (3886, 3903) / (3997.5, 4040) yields 0.13 mag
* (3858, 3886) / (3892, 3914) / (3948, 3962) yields -0.05 mag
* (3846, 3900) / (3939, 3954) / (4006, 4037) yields 0.16 mag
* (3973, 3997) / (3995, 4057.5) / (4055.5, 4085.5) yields -0.06 mag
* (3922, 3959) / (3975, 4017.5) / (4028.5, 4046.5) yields -0.14 mag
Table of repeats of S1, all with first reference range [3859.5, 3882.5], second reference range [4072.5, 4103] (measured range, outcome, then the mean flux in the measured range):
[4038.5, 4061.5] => -0.06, 261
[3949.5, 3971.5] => 0.31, 176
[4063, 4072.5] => -0.03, 257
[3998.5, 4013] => -0.10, 264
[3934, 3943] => 0.50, 146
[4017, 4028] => -0.10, 266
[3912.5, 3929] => 0.03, 222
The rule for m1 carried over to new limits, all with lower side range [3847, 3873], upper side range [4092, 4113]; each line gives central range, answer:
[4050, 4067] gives -0.091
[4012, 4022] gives -0.150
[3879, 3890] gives 0.138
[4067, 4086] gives -0.084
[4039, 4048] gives -0.110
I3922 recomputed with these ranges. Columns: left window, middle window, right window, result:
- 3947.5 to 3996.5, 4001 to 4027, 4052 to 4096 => -4.2 angstrom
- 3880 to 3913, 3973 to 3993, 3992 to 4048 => 0.7 angstrom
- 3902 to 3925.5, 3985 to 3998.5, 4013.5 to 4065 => -0.3 angstrom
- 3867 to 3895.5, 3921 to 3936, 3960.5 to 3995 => 4.5 angstrom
